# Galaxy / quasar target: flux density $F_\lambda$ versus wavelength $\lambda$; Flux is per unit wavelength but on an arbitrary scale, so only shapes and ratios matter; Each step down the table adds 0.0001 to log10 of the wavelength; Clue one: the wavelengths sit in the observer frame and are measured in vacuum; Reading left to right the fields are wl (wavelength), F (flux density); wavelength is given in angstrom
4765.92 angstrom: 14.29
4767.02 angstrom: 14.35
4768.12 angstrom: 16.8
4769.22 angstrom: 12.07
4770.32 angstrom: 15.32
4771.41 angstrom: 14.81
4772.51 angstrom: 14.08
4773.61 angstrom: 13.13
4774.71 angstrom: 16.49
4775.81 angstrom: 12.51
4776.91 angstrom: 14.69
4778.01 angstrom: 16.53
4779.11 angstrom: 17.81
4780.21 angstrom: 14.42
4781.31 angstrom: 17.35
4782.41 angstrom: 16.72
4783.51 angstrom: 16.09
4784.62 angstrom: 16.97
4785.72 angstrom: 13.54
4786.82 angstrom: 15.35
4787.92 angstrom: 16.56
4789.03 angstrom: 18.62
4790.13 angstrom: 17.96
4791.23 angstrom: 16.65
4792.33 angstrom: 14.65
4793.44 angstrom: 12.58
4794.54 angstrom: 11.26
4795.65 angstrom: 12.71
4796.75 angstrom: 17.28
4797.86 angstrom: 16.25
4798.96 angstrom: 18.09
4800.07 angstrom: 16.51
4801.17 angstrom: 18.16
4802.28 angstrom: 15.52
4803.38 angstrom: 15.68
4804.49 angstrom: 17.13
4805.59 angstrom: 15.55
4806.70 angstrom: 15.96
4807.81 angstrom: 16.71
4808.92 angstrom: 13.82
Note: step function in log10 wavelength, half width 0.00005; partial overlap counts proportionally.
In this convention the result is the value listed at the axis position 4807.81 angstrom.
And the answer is 16.71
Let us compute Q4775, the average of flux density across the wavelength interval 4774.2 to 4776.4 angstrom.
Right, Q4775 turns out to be 14.5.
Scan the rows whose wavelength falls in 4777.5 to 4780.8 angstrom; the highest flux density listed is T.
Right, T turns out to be 17.81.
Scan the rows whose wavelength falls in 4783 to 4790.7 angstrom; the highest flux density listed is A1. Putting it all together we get 18.62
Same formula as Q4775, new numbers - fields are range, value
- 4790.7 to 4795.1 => 13.8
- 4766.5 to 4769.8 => 14.4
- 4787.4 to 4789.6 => 17.6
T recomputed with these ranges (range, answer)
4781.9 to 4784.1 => 16.72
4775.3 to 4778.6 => 16.53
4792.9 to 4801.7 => 18.16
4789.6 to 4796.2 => 17.96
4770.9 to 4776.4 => 16.49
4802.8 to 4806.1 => 17.13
